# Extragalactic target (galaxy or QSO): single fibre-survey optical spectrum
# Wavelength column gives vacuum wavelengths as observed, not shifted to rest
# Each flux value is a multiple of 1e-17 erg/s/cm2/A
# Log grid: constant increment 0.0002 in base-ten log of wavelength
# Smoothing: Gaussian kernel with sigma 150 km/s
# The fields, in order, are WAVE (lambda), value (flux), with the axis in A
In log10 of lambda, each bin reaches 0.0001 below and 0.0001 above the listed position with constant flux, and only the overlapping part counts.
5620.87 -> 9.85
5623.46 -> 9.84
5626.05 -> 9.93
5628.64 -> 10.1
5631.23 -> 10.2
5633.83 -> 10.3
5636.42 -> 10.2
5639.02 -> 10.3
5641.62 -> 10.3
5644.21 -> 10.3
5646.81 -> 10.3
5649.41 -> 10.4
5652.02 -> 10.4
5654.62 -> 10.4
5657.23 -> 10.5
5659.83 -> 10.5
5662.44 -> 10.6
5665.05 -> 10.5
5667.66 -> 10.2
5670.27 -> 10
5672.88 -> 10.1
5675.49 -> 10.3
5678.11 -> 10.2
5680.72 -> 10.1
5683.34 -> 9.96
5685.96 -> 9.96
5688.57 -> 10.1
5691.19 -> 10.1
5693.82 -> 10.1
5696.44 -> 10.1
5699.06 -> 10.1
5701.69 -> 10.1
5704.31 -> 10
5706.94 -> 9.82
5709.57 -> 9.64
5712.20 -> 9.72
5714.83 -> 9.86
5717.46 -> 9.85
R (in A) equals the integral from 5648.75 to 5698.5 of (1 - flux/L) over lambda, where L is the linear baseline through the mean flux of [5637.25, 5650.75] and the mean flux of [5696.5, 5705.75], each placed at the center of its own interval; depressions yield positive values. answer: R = -0.2 A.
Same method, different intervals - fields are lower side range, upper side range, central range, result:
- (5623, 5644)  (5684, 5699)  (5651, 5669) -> -0.6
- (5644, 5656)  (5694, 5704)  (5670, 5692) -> 0.2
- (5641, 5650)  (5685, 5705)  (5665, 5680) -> 0.0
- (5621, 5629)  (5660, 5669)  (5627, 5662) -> -0.5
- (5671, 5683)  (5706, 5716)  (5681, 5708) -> -0.2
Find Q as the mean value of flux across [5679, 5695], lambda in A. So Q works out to 10.1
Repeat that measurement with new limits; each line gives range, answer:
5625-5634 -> 10.1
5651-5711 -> 10.2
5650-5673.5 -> 10.4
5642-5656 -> 10.4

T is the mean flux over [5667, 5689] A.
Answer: 10.1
